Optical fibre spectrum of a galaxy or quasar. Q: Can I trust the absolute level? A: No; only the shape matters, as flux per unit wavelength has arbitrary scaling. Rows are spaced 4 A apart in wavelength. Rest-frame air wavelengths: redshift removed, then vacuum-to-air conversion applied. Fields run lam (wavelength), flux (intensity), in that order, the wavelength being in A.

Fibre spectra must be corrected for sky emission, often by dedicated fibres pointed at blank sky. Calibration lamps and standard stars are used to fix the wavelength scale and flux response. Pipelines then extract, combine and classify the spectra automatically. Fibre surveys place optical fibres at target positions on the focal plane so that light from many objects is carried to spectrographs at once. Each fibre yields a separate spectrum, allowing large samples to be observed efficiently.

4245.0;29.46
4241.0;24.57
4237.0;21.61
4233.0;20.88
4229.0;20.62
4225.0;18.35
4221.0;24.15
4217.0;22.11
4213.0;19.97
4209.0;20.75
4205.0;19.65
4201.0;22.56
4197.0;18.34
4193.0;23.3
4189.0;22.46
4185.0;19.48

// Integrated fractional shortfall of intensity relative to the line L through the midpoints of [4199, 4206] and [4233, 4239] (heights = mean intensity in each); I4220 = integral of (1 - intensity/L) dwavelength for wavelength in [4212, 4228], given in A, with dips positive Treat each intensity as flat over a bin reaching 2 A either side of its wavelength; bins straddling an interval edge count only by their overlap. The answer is 0.1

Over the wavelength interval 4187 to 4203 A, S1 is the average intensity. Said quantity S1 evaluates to 21.7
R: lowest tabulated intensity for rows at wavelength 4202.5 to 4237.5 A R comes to 18.35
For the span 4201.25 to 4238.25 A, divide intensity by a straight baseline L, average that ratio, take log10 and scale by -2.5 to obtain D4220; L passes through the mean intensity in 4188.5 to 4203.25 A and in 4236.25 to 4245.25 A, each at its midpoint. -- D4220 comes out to 0.115 mag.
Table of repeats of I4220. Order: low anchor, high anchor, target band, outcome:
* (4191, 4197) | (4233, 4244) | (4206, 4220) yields 0.8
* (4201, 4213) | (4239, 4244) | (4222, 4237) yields 2.1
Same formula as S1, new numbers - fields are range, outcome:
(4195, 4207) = 20.2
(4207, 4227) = 21.1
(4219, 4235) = 21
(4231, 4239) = 21.2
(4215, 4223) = 23.1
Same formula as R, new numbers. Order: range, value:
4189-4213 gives 18.34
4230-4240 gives 20.88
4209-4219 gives 19.97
